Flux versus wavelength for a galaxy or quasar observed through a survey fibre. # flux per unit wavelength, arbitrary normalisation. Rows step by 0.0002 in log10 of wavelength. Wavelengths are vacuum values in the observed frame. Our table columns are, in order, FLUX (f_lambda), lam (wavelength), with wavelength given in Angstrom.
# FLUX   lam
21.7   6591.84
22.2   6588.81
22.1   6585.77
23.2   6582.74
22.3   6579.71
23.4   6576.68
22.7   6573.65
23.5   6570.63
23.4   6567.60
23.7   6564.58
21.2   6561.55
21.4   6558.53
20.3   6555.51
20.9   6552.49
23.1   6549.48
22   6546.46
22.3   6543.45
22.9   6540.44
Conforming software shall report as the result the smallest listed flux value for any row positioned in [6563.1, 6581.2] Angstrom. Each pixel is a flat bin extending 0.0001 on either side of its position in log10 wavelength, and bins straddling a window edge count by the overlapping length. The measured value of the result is 22.3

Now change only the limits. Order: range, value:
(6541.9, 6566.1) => 20.3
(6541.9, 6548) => 22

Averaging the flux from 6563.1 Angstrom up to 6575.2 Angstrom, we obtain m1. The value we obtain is 23.3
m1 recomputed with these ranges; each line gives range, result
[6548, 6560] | 21.4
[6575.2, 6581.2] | 22.8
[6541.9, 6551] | 22.5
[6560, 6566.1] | 22.4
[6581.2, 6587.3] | 22.6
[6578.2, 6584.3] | 22.8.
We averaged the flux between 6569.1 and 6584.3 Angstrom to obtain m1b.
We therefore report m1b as 23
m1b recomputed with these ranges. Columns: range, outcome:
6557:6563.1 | 21.3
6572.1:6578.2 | 23.1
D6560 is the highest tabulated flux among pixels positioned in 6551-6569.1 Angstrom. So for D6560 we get 23.7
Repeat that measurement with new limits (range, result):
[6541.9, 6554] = 23.1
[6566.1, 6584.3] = 23.5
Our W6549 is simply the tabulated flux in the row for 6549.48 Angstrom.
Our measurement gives 23.1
